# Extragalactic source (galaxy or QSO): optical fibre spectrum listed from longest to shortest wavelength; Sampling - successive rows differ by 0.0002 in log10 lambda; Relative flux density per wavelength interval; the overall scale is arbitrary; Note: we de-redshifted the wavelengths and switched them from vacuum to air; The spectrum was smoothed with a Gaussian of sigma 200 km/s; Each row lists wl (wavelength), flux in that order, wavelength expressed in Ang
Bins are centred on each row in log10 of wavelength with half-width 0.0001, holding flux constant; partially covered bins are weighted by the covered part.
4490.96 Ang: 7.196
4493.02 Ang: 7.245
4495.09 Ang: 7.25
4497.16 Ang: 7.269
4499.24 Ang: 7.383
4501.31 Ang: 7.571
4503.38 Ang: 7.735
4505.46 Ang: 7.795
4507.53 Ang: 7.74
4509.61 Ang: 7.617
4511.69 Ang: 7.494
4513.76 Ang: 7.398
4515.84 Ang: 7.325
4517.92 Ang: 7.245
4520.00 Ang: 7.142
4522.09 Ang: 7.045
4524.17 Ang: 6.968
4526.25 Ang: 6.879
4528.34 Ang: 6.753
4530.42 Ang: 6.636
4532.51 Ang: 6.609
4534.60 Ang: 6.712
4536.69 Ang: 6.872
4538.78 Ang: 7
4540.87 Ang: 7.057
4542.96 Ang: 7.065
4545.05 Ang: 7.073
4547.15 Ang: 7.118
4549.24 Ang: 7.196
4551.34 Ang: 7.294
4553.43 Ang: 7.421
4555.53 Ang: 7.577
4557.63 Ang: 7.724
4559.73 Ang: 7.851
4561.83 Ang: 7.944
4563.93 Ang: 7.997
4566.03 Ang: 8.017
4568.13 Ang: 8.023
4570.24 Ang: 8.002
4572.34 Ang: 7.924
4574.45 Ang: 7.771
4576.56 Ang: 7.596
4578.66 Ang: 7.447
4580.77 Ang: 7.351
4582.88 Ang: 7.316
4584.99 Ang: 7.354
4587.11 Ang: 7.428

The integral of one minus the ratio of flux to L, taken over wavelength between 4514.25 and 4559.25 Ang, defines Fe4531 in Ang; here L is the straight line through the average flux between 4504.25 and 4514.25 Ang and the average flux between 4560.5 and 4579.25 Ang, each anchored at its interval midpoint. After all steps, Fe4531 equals 3.73 Ang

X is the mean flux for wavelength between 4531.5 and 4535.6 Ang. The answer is 6.66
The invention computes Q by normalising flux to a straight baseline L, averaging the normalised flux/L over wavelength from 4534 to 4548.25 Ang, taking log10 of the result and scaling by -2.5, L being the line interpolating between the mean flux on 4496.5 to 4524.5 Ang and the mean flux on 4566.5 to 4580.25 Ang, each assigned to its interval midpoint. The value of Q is 0.090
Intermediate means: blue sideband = 7.42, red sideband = 7.79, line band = 7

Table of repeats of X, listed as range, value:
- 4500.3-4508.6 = 7.71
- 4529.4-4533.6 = 6.61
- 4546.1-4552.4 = 7.21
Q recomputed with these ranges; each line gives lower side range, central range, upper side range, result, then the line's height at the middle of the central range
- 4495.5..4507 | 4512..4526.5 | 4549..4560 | 0.05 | 7.53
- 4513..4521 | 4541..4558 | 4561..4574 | 0.06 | 7.73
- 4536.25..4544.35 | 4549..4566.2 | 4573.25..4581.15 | -0.06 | 7.27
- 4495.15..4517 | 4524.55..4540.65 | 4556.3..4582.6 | 0.12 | 7.63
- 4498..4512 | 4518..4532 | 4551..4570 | 0.11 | 7.68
